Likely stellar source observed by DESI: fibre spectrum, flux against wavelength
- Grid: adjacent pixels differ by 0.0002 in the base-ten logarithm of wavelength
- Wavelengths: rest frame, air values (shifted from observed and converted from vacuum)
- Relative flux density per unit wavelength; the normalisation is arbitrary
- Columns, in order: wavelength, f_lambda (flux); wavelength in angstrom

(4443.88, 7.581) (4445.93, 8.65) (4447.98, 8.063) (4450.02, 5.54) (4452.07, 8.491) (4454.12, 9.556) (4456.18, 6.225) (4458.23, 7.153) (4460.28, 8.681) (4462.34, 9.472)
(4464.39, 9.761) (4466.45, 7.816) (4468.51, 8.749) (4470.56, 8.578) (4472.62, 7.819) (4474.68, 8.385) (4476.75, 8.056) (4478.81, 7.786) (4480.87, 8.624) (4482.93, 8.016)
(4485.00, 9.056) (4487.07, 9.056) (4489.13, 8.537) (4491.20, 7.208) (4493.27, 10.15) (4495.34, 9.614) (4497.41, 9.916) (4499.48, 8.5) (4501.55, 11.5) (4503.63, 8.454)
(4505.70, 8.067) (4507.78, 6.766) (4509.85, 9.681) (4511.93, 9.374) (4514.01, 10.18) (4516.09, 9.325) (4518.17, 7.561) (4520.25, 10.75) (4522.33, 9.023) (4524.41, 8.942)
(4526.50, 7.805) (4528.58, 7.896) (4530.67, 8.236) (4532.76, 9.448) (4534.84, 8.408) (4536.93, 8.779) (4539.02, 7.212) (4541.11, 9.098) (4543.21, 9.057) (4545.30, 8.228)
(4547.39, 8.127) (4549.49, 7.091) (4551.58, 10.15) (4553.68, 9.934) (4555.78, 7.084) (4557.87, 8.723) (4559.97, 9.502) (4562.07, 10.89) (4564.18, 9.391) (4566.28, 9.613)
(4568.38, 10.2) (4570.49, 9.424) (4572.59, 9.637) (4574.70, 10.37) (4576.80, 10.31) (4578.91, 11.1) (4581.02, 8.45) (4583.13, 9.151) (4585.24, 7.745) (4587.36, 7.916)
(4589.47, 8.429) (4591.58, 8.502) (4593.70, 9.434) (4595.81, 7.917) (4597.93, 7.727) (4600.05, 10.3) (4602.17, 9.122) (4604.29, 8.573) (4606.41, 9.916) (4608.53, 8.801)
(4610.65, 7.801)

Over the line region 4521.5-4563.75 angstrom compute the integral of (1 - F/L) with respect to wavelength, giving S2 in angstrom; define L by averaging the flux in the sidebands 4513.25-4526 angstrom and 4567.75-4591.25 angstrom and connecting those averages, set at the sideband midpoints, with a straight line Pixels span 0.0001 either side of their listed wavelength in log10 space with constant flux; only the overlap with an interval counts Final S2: 2.5 angstrom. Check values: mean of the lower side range 9.21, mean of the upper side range 9.3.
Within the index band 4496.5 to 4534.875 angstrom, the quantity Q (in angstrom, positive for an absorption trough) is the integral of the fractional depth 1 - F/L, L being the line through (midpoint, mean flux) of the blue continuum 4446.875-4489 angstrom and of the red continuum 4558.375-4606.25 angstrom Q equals -1.2 angstrom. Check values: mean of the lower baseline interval 8.25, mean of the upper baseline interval 9.26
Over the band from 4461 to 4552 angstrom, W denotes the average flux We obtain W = 8.72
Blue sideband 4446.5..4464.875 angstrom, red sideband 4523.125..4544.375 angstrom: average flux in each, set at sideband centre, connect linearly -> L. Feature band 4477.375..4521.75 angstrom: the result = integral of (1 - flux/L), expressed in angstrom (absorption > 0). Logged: -3.43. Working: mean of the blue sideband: 8.07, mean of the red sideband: 8.49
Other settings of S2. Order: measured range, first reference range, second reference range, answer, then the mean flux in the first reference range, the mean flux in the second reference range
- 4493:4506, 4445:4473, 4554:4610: -1.5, 8.19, 9.16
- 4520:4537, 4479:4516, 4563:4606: 0.6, 8.96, 9.18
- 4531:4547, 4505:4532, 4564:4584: 1.0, 8.75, 9.79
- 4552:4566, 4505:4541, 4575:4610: -0.7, 8.69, 8.98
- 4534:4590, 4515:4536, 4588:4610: -1.6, 8.74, 8.84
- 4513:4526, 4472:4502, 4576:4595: -0.6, 8.78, 8.97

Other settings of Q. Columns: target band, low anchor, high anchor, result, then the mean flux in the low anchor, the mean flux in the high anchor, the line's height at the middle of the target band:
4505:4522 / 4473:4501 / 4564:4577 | 0.18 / 8.71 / 9.86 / 9.08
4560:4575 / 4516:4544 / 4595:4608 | -1.84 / 8.66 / 8.94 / 8.8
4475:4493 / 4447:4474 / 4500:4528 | 0.32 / 8.15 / 9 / 8.53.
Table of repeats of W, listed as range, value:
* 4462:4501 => 8.71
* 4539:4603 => 9.06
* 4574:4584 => 9.88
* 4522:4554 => 8.55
